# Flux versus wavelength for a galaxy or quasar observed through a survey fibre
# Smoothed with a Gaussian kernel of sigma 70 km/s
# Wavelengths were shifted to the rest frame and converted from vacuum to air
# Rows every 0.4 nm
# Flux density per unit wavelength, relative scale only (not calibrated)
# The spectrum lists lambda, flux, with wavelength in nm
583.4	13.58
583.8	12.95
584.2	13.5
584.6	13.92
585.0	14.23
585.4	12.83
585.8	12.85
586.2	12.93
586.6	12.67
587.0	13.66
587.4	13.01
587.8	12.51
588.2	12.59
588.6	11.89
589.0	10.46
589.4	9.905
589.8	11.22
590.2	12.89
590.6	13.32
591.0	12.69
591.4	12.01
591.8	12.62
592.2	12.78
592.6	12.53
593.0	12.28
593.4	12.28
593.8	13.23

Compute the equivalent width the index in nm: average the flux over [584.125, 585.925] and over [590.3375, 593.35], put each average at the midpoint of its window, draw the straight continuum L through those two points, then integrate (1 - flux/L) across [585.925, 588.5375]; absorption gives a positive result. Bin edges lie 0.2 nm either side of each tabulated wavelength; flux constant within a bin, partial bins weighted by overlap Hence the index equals 0.07 nm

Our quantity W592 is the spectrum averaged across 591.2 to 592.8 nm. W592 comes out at 12.5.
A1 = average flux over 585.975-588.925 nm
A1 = 12.7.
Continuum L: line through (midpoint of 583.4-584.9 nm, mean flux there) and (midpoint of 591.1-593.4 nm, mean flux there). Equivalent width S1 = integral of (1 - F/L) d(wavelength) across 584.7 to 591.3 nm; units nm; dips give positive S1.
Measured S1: 0.26 nm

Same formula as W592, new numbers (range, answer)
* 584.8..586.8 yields 13.1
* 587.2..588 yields 12.8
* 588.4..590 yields 10.9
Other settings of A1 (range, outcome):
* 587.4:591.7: 12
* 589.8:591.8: 12.6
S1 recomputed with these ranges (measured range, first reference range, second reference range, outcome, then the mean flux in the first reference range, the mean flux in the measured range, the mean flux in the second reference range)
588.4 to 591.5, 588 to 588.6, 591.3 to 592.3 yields 0.16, 12.4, 11.8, 12.5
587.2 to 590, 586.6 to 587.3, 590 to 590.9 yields 0.32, 13.3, 11.7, 13.1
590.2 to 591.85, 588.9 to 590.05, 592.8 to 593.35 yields -0.20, 10.6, 12.7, 12.3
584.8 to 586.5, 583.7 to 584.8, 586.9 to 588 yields 0.01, 13.5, 13.2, 13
